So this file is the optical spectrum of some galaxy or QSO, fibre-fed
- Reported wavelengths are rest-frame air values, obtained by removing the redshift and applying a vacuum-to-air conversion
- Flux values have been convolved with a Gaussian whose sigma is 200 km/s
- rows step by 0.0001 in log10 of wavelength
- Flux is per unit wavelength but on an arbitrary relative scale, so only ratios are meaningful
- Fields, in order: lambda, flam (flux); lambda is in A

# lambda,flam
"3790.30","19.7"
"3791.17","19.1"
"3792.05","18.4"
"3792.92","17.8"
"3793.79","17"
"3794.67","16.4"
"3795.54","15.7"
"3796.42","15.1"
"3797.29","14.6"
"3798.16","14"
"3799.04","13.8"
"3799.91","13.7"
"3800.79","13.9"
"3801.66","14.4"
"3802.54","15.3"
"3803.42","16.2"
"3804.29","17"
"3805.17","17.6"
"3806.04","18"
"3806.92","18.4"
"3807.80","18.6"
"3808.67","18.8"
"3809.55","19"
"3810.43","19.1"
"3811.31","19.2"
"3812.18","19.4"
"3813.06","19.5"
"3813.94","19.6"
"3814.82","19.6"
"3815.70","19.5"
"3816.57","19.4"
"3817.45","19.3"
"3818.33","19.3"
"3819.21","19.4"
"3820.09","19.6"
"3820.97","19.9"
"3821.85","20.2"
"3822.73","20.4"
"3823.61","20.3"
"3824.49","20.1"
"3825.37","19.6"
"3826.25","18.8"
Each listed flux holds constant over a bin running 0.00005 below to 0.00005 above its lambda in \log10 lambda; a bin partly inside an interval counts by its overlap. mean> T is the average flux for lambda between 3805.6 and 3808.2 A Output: 18.3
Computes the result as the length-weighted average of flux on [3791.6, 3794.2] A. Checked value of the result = 17.7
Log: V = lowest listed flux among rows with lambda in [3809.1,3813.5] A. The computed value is 19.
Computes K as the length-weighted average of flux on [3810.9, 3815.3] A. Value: 19.5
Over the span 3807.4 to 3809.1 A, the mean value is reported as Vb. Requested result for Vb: 18.8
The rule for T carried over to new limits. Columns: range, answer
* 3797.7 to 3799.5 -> 13.9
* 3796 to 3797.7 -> 14.9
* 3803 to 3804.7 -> 16.7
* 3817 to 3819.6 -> 19.3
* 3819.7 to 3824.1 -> 20.1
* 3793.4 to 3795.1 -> 16.6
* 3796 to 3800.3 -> 14.3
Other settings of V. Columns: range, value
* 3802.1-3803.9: 15.3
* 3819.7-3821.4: 19.6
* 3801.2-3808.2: 14.4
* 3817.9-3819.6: 19.3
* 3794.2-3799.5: 13.8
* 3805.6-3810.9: 18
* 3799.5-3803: 13.7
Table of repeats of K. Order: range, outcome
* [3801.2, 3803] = 14.8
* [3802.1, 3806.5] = 16.8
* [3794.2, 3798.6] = 15.2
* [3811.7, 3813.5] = 19.5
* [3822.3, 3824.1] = 20.4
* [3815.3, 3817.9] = 19.4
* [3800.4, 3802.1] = 14.2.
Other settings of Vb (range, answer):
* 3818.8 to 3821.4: 19.6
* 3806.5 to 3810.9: 18.8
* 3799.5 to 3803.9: 14.7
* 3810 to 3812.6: 19.3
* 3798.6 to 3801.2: 13.8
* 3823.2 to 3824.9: 20.2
